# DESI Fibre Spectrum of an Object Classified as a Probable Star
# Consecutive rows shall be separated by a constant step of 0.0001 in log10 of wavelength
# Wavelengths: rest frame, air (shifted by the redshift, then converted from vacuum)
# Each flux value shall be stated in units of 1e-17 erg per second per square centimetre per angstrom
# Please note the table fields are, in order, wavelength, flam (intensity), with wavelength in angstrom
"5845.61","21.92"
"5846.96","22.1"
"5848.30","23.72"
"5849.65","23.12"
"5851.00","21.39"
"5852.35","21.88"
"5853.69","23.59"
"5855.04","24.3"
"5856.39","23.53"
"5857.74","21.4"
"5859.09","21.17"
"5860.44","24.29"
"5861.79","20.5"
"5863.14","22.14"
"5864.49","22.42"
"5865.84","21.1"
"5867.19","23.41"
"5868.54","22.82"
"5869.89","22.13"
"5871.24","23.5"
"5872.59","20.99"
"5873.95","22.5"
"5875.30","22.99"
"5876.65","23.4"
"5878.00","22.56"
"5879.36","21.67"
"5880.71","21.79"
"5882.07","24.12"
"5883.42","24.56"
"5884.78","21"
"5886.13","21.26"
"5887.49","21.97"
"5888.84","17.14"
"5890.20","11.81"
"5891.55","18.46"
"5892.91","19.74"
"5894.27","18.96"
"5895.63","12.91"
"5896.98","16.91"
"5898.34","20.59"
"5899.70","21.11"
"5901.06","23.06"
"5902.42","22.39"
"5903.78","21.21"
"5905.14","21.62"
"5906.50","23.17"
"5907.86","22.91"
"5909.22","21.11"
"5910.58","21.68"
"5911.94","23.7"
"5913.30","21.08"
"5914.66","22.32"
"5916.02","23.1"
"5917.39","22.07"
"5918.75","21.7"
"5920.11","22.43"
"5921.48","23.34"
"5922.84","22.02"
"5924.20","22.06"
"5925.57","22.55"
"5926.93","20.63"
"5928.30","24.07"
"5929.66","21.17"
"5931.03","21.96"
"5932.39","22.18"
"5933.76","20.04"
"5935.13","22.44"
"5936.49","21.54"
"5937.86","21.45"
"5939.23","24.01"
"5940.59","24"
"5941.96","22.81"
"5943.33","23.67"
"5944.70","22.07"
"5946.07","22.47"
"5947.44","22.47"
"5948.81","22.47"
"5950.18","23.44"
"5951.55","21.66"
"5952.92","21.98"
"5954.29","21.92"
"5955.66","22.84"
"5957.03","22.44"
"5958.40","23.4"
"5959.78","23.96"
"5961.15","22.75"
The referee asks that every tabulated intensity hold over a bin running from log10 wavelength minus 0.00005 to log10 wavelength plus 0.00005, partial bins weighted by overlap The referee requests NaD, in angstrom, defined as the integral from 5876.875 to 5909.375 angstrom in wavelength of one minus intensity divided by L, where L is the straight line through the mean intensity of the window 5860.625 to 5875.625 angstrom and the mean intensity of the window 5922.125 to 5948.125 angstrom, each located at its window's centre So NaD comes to 2.6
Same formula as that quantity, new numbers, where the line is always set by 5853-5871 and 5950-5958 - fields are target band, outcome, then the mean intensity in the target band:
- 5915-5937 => 0.3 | 22.1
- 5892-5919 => 1.7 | 21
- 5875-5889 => 0.2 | 22.2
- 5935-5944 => -0.2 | 22.9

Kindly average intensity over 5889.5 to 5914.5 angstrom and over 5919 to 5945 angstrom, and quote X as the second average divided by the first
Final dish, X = 1.1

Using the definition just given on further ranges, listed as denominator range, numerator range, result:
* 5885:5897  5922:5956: 1.25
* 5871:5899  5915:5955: 1.10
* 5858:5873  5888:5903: 0.83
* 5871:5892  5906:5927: 1.05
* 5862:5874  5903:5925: 1.00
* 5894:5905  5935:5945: 1.15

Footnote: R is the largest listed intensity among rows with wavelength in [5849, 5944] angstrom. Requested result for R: 24.56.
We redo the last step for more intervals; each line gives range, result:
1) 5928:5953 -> 24.07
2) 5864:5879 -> 23.5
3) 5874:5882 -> 23.4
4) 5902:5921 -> 23.7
